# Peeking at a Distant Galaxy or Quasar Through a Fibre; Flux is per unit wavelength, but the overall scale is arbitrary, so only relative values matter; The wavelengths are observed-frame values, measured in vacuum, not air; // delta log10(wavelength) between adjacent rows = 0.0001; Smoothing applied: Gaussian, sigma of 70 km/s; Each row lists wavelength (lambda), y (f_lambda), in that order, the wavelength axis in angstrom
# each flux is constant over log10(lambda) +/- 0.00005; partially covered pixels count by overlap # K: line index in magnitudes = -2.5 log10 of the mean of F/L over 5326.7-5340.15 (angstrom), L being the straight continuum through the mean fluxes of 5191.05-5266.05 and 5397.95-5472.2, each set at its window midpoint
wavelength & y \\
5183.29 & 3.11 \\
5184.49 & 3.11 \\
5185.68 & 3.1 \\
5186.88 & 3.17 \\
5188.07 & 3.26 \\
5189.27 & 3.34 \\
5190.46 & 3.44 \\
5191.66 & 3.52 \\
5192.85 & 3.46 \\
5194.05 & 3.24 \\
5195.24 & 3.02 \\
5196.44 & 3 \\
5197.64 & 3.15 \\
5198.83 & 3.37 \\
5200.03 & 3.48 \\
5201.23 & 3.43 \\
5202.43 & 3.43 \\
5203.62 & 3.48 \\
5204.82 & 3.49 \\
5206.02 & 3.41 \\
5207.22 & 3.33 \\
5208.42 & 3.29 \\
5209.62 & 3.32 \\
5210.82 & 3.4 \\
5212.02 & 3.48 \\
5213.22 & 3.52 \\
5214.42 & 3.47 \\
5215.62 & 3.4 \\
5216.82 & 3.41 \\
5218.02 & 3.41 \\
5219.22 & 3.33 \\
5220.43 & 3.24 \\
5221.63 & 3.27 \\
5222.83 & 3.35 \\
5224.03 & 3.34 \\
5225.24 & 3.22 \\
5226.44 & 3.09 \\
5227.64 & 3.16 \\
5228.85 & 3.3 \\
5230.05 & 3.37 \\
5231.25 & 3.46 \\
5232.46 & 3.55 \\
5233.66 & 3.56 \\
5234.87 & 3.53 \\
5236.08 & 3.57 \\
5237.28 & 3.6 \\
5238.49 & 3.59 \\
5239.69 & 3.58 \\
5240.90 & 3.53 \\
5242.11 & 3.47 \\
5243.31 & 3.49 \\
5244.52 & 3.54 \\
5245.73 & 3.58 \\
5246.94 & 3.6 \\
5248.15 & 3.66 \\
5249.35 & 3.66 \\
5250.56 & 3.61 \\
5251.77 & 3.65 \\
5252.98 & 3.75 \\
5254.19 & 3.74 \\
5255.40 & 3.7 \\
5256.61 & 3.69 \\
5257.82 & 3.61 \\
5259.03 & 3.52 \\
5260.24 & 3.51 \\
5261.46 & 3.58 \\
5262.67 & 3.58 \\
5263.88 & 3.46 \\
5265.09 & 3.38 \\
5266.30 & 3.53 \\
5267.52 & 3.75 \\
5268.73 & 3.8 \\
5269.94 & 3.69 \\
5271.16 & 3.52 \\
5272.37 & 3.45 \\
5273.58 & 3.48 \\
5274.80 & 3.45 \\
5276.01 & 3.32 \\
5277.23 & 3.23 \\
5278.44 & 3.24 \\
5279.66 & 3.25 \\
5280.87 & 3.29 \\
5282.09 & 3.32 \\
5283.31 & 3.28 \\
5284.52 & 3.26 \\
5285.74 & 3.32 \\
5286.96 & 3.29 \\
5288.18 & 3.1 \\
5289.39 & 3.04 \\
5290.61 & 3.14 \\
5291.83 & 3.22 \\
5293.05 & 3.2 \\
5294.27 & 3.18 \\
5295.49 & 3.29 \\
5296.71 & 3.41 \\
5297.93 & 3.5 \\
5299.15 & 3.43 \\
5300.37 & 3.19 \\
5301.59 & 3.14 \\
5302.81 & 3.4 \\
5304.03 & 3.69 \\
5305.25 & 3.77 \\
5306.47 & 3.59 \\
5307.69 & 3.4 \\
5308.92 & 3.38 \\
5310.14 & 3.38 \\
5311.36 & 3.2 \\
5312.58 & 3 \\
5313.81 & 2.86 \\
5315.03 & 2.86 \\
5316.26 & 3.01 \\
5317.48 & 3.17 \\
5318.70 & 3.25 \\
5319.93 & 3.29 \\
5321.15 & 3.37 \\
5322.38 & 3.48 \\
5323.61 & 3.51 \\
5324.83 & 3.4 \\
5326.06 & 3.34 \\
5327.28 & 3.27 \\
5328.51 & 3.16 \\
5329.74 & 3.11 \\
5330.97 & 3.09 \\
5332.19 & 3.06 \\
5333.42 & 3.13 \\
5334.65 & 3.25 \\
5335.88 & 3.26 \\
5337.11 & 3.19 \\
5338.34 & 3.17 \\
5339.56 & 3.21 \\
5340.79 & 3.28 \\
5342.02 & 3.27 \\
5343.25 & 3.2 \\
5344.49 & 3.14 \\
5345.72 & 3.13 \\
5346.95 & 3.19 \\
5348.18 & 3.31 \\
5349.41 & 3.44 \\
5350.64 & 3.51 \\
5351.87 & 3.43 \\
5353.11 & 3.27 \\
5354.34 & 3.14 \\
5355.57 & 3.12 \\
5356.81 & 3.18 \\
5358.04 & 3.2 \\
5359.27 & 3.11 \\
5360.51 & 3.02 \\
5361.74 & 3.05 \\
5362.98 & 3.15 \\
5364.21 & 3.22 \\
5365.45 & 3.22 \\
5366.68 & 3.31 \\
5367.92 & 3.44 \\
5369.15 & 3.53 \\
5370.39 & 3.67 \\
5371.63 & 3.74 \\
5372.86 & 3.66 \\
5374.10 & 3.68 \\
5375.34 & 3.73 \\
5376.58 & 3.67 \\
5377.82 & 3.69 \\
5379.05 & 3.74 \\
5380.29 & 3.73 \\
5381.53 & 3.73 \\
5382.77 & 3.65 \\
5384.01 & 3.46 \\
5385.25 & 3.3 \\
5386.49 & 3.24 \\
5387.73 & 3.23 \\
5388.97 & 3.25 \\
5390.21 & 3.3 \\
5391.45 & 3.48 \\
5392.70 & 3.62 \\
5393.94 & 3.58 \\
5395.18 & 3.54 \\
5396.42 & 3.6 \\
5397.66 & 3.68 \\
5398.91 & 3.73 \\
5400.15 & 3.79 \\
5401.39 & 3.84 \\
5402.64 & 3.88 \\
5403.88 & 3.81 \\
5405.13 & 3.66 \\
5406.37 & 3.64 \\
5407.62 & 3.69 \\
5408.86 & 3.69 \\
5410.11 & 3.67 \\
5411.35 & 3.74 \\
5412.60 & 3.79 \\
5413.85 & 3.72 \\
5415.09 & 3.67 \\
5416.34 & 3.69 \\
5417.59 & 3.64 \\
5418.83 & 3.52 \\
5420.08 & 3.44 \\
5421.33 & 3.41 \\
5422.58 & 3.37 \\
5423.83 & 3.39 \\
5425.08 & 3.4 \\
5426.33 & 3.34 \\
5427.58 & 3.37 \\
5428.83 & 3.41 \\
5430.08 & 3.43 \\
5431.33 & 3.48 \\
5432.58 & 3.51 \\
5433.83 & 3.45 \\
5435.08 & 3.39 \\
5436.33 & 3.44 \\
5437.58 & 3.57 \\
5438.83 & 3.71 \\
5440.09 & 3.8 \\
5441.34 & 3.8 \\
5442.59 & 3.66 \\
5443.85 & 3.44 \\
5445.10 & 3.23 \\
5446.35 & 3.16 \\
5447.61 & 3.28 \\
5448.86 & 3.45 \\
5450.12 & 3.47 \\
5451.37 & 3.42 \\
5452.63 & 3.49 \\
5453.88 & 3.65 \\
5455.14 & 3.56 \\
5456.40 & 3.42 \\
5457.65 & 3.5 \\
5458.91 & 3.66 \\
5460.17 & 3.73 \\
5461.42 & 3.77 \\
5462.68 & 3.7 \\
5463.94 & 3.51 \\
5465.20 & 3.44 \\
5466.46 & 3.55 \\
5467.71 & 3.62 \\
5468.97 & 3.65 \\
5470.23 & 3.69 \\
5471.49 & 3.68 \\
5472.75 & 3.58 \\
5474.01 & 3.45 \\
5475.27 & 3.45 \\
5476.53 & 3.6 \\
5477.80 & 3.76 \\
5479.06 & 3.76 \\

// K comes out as 0.11 mag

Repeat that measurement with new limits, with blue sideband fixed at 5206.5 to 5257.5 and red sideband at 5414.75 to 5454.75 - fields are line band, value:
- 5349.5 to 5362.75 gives 0.09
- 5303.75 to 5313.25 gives 0.02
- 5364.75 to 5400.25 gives -0.02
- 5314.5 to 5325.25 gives 0.07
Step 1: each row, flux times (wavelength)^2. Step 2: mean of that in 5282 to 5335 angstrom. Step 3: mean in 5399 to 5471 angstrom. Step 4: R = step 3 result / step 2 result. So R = 1.14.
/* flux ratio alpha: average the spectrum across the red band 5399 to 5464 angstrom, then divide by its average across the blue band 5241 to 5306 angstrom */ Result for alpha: 1.0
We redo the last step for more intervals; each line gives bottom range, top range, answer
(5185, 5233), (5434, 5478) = 1.06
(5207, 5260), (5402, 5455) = 1.02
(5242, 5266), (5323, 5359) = 0.90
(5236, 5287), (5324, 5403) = 0.96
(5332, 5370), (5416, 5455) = 1.08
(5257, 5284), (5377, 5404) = 1.03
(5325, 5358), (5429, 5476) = 1.10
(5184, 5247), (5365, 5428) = 1.06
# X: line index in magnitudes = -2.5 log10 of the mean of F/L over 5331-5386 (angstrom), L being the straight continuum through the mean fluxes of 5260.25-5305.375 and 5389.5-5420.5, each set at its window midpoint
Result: 0.06 mag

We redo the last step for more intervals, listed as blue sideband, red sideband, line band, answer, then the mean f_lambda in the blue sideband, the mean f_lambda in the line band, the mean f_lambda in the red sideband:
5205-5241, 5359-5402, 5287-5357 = 0.07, 3.4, 3.26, 3.5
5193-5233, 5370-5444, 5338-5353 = 0.07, 3.34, 3.28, 3.58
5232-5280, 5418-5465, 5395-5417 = -0.06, 3.55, 3.72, 3.5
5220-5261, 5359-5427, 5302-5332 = 0.07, 3.5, 3.29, 3.54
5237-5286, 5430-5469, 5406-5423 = -0.03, 3.52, 3.62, 3.53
